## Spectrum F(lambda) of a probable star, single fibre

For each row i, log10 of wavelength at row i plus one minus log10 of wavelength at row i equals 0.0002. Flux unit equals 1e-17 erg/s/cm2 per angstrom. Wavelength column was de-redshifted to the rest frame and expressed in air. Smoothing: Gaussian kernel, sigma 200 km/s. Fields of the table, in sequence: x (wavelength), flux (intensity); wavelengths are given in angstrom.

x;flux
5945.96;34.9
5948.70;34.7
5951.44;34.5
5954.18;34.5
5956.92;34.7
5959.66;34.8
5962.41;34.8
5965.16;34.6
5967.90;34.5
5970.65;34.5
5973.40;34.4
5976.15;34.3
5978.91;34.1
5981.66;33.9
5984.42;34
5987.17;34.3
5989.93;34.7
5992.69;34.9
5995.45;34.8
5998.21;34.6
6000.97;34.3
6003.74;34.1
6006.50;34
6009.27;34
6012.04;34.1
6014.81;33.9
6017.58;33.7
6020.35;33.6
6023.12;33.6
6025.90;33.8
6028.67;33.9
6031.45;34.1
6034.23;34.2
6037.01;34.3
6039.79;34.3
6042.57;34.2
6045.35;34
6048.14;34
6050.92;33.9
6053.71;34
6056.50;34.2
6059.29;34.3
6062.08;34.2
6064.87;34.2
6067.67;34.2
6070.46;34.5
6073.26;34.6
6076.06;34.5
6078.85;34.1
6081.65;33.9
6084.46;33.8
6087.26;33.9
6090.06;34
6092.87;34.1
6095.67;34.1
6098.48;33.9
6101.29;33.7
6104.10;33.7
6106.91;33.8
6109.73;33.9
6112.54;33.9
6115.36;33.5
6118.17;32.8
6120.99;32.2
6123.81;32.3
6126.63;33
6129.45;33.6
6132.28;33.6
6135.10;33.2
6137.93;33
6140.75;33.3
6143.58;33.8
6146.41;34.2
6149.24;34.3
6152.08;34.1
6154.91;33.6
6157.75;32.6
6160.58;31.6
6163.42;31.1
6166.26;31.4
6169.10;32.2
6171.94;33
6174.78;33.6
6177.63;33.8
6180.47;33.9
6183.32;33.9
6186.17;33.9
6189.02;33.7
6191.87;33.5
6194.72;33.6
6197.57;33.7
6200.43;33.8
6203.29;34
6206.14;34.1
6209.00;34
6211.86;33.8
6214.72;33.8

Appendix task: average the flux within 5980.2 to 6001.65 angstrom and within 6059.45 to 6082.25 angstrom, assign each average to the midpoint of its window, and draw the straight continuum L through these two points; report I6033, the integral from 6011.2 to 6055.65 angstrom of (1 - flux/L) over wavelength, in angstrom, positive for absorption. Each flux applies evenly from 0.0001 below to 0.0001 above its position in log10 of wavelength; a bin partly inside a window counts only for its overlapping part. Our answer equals 0.5 angstrom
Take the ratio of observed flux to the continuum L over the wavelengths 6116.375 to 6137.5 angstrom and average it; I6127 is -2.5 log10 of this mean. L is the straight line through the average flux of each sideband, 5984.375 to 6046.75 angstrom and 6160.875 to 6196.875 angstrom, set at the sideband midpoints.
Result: 0.02 mag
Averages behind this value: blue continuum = 34.2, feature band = 33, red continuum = 33.1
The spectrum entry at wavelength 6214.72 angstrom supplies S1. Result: 33.8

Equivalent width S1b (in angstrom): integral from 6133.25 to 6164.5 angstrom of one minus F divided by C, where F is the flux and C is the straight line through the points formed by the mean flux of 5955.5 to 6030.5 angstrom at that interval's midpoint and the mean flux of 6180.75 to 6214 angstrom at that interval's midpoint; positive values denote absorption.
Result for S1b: 0.7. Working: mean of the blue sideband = 34.3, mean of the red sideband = 33.8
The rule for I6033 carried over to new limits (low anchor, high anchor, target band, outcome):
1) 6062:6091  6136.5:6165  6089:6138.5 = 0.29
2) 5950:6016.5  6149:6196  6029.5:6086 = -0.47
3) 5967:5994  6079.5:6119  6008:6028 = 0.21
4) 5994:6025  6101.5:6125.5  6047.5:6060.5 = -0.14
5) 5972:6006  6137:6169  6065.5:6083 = -0.34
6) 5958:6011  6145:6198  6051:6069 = -0.12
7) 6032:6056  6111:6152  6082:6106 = -0.15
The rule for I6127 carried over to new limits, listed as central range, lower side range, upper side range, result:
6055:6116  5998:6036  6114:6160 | -0.01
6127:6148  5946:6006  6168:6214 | 0.01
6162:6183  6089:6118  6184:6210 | 0.03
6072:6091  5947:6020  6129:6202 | -0.01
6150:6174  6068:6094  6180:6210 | 0.05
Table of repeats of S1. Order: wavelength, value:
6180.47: 33.9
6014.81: 33.9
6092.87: 34.1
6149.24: 34.3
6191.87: 33.5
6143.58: 33.8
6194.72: 33.6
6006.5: 34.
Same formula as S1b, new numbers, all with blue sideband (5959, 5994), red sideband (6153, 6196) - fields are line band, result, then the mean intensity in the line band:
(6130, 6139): 0.00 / 33.3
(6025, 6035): 0.02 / 34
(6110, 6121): 0.05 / 33.3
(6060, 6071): -0.15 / 34.3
